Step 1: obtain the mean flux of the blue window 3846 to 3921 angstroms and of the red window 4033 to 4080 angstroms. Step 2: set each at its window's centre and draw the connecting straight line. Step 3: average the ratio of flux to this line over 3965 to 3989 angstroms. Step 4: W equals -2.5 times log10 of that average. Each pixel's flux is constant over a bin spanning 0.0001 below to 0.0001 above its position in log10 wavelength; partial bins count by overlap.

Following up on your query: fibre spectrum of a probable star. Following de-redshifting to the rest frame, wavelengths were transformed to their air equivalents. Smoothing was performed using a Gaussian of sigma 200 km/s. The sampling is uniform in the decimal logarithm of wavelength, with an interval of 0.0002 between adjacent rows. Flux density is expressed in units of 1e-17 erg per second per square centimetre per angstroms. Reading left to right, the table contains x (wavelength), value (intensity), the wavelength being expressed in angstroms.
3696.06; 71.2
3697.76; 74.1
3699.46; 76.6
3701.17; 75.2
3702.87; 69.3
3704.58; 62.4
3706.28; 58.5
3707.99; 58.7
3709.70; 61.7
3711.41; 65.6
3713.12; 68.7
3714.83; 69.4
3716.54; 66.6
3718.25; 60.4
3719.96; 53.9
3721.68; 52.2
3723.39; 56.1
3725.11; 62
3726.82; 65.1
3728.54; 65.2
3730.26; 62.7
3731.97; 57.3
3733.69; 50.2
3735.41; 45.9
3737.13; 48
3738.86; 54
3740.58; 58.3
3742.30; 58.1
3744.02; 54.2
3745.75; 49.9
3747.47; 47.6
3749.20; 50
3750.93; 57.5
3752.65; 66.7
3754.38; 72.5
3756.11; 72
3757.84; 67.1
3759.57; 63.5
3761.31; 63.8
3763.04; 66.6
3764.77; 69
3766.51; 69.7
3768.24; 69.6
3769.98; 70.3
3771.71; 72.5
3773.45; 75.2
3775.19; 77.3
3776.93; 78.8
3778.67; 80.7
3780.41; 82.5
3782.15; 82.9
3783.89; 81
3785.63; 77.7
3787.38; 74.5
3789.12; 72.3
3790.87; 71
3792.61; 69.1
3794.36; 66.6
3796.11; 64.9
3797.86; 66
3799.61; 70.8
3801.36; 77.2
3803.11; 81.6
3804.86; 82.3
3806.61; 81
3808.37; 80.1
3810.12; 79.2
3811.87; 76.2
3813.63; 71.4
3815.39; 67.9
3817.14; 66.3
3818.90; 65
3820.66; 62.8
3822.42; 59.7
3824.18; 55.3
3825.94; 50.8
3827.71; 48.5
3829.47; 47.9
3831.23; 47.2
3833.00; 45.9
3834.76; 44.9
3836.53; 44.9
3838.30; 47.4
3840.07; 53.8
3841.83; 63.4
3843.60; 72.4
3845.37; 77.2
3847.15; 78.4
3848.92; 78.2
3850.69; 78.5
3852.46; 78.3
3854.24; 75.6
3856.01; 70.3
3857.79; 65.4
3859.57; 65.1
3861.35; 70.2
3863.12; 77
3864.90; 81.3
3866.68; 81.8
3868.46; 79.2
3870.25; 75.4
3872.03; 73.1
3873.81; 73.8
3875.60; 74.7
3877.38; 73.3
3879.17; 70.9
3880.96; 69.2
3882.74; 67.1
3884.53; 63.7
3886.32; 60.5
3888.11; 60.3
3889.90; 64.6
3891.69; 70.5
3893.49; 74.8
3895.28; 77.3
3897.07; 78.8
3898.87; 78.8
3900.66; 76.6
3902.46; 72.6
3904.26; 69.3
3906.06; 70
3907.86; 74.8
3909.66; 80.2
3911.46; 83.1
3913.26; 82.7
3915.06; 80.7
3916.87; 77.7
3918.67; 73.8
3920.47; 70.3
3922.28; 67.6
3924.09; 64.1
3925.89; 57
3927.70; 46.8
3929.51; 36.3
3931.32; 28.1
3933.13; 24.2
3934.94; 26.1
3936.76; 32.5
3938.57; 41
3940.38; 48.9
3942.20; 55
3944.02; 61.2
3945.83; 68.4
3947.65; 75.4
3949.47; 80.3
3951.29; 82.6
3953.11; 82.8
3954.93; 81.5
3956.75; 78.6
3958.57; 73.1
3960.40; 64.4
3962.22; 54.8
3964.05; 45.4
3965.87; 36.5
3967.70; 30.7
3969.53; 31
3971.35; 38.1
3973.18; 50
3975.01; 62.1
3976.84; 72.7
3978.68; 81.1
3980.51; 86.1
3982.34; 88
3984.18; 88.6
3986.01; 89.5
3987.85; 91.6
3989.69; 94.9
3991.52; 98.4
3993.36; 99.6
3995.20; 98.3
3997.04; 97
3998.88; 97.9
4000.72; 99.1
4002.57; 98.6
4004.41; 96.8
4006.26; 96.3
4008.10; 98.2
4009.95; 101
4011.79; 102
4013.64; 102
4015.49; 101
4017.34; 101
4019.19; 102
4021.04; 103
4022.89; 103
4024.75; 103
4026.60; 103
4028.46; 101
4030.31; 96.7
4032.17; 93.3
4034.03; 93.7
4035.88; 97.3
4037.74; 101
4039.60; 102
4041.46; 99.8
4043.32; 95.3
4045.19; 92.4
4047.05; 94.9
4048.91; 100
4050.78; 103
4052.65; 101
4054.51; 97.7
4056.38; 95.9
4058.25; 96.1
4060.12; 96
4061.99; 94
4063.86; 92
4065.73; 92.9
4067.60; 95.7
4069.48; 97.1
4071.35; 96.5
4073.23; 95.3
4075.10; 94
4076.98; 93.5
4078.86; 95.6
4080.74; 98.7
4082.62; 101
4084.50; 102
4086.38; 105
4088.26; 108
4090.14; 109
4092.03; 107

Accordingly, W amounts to 0.30 mag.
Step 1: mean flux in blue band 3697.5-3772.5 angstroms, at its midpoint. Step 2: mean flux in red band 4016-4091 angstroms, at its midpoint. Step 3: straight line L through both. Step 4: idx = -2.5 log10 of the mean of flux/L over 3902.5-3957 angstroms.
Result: 0.31 mag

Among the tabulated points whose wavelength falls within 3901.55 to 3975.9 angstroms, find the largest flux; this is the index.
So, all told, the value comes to 83.1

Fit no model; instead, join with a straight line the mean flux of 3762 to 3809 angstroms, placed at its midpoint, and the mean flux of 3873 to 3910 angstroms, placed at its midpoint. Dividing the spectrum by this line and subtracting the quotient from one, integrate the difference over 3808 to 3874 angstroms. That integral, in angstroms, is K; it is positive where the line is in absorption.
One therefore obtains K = 5.8 angstroms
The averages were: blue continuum 74.4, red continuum 71.4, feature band 66.4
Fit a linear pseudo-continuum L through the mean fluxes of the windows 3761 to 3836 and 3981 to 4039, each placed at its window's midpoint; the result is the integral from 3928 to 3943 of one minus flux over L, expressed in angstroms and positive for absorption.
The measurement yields 8.7 angstroms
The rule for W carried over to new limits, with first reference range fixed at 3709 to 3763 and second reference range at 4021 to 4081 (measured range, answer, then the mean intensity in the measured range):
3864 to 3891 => 0.08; 71.2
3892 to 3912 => 0.05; 75.7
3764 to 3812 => -0.14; 75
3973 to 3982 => 0.21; 73.2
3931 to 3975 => 0.49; 54.3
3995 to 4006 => -0.07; 97.8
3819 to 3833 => 0.30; 53.3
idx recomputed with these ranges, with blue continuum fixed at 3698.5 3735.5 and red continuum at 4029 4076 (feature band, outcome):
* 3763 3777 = -0.07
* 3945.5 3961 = 0.13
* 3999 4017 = -0.08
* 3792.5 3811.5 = -0.05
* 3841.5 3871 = 0.03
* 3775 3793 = -0.12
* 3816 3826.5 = 0.20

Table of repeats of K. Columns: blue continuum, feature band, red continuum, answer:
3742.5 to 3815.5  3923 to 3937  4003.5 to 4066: 7.55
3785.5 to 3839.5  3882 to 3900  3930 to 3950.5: -4.79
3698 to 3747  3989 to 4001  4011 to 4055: -0.40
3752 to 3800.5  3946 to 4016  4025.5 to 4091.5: 8.61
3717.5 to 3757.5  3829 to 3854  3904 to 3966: -0.75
